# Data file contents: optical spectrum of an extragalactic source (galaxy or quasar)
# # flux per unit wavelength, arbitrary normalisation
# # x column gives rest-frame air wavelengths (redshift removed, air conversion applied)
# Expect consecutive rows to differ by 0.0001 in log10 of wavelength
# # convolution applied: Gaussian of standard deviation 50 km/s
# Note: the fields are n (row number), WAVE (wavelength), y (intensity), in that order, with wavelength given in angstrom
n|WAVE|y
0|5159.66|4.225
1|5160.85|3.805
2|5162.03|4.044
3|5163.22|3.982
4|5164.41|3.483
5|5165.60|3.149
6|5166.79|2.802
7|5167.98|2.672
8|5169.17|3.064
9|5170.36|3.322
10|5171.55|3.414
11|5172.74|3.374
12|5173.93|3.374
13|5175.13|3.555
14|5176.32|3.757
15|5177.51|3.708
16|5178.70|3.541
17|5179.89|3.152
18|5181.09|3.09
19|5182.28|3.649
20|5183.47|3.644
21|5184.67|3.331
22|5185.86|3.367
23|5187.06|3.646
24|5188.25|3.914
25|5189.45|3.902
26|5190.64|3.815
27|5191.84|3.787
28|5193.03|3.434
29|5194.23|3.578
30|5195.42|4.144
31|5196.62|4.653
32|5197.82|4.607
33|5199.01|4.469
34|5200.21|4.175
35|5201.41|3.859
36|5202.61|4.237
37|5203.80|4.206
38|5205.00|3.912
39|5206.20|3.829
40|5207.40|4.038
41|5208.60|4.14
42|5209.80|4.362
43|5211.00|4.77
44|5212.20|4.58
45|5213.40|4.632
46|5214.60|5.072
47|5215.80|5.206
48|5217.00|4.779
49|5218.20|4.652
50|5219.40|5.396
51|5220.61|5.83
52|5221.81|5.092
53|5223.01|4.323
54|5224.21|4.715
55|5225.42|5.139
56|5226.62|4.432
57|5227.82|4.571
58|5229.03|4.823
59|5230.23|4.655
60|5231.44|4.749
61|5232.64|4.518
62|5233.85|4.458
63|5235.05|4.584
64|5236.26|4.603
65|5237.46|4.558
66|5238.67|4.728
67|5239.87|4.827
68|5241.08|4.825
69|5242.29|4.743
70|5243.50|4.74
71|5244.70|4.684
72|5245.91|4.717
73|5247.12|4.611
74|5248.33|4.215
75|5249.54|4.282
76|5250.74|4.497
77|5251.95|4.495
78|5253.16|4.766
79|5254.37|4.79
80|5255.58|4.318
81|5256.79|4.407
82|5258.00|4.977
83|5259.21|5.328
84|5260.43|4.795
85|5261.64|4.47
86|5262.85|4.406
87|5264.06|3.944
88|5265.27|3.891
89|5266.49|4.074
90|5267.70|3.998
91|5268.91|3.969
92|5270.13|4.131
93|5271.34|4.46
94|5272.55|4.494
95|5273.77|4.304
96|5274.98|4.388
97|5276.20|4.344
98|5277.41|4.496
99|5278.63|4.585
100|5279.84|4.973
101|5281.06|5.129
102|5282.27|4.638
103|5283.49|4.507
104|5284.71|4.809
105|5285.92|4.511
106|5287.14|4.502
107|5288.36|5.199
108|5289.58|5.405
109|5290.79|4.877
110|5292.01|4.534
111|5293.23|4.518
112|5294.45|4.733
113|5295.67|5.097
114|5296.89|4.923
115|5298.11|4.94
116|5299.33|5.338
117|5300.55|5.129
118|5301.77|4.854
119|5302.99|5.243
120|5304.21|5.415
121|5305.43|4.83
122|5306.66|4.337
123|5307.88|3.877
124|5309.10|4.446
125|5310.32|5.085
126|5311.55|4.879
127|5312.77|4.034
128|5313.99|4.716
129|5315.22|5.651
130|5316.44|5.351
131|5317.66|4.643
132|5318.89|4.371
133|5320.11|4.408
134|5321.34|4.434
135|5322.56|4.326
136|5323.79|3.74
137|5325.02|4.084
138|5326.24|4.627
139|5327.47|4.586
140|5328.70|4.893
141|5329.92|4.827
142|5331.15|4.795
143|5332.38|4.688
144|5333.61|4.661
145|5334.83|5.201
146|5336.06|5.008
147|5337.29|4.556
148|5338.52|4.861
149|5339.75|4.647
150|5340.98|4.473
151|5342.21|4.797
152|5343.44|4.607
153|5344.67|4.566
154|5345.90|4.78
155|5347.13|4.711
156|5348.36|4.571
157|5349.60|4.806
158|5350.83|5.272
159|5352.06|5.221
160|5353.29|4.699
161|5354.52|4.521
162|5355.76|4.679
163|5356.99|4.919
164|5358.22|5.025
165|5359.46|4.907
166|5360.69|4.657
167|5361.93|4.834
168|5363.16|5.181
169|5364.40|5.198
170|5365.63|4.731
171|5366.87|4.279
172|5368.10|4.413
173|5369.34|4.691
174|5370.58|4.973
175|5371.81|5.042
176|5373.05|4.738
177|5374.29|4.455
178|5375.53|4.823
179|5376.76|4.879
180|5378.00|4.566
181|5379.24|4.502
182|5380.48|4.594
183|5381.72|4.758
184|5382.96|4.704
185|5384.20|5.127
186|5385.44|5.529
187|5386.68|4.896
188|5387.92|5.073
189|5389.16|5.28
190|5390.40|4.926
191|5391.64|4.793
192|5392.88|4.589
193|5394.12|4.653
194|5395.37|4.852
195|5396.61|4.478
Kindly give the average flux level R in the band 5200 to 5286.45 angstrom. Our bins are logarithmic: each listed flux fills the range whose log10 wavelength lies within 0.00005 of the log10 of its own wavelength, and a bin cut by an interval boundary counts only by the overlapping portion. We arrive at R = 4.56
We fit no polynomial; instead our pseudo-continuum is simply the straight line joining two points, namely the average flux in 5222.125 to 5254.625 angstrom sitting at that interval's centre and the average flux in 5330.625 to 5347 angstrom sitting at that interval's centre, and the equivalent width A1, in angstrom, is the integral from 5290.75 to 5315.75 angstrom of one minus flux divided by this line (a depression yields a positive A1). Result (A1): -0.7 angstrom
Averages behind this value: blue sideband 4.63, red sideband 4.74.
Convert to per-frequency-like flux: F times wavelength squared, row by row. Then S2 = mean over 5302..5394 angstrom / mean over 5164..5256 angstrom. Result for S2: 1.19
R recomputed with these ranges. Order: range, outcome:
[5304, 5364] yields 4.72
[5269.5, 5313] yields 4.73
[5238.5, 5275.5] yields 4.49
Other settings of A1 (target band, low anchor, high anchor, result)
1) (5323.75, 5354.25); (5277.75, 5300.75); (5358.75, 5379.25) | 0.5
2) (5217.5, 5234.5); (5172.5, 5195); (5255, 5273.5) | -3.5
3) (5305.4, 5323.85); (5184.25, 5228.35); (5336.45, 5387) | 0.3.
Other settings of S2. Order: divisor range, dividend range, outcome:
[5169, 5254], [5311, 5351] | 1.15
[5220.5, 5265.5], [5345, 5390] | 1.09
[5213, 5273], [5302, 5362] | 1.06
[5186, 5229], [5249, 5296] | 1.06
